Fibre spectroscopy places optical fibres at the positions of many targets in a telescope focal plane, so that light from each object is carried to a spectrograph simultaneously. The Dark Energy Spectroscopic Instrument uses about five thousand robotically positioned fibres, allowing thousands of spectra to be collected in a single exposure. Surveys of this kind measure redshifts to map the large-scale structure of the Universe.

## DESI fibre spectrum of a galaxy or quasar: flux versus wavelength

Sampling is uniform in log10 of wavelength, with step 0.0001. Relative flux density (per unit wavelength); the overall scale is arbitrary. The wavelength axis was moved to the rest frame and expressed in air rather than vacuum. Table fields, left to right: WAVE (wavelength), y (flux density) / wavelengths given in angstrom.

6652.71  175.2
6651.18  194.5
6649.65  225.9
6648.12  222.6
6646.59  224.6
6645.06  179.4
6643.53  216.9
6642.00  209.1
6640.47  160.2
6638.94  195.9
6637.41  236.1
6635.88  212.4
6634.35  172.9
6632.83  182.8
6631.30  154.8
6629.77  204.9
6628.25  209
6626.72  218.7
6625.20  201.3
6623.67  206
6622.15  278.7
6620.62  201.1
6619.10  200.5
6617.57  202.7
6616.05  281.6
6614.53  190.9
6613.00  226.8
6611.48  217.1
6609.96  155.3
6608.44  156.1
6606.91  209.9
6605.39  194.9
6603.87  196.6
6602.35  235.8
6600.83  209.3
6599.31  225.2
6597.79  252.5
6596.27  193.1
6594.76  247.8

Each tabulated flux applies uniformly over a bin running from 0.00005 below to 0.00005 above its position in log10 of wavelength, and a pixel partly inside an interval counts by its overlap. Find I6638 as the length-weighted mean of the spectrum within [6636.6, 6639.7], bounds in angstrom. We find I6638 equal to 216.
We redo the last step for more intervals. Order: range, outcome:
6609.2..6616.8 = 214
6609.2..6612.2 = 186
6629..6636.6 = 186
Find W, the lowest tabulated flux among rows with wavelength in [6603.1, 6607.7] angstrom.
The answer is 194.9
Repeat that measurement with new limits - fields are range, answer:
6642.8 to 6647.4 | 179.4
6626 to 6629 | 209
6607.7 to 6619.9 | 155.3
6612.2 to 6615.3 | 190.9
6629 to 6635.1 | 154.8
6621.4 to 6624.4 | 206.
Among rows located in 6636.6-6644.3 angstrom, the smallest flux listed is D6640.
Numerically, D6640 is 160.2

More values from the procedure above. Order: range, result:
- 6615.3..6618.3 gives 202.7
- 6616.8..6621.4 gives 200.5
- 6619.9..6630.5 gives 201.1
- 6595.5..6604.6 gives 193.1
